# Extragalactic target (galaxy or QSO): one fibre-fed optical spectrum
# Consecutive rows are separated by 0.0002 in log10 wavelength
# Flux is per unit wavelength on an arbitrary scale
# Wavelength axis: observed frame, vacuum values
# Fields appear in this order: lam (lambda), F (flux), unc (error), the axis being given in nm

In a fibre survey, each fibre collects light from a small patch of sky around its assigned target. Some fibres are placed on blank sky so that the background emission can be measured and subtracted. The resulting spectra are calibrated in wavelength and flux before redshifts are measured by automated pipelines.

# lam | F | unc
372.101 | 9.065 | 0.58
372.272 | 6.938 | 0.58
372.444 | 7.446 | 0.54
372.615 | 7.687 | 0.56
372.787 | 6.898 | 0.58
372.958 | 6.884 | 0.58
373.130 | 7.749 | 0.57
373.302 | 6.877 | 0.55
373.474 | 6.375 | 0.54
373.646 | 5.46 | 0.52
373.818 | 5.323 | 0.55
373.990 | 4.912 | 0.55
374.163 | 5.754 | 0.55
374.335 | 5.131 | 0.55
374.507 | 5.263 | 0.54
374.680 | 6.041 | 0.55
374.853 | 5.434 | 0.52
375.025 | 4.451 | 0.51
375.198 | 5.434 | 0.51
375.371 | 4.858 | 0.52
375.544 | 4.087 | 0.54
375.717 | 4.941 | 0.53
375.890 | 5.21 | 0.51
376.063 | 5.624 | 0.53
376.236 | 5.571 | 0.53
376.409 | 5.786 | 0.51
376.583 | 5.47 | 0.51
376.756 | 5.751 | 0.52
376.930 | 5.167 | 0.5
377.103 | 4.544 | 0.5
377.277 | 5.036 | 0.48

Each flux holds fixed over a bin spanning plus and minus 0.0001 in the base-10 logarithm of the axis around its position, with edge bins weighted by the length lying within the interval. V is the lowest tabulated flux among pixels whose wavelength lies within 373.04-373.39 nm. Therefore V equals 6.877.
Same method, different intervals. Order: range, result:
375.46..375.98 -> 4.087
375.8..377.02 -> 5.167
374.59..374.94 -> 5.434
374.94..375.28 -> 4.451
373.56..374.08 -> 4.912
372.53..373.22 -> 6.884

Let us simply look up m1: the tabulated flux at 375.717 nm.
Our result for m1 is 4.941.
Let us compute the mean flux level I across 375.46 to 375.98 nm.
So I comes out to 4.76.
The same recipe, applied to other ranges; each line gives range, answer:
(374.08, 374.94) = 5.53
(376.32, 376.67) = 5.63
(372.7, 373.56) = 6.96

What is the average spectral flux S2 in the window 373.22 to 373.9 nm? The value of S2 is 6.01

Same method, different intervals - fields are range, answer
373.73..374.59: 5.28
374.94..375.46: 4.91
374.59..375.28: 5.34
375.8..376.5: 5.55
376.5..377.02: 5.46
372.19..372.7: 7.36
